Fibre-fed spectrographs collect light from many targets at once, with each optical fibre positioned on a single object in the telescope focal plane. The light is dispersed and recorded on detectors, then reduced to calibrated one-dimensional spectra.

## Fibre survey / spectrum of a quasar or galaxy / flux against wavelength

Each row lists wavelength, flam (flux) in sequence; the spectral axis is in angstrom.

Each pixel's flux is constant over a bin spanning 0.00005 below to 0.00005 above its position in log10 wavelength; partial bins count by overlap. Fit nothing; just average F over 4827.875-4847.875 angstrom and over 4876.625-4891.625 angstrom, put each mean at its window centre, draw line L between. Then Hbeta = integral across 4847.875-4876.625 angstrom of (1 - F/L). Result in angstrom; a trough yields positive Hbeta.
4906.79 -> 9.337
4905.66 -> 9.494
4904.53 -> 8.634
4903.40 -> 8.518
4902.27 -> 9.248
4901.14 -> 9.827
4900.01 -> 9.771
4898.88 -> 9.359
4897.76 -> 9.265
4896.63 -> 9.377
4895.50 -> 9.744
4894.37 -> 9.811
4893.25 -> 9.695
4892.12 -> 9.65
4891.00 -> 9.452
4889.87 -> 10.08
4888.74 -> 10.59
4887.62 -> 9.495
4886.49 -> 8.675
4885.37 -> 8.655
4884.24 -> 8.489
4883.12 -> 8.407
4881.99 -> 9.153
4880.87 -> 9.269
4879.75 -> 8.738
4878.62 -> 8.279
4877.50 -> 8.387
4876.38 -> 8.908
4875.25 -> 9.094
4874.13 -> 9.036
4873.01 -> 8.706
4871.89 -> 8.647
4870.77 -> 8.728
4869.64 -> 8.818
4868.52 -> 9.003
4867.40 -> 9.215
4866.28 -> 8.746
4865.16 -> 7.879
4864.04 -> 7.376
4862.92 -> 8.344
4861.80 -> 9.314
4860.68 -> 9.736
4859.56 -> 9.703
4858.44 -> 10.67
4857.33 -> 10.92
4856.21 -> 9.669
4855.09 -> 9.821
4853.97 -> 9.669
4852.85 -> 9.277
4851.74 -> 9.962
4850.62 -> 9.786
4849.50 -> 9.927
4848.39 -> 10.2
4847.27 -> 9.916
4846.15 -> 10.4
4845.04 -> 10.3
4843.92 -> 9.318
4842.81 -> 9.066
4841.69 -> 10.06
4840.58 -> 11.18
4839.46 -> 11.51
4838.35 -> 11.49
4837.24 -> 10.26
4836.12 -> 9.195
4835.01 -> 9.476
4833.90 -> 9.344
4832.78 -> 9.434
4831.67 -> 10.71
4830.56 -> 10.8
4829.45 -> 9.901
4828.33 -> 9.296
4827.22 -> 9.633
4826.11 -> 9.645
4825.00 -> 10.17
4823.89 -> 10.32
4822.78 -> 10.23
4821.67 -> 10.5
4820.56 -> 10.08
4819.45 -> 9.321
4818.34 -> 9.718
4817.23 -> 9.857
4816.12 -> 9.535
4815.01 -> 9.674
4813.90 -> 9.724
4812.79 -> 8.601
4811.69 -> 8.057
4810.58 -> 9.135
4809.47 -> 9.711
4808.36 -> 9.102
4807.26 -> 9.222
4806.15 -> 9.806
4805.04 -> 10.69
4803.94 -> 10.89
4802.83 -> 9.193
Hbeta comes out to 0.8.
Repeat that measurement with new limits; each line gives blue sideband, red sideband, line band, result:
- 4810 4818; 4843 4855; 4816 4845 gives -1.5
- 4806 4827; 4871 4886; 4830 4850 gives -1.9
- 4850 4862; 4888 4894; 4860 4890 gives 3.1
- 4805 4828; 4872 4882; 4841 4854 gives -0.9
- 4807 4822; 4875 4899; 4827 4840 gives -1.0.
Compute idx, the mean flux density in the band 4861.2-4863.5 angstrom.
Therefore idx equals 8.83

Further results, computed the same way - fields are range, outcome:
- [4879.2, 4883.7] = 8.9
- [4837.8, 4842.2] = 11.1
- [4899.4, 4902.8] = 9.6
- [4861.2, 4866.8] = 8.34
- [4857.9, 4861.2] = 10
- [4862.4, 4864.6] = 7.85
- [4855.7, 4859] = 10.5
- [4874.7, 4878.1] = 8.79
